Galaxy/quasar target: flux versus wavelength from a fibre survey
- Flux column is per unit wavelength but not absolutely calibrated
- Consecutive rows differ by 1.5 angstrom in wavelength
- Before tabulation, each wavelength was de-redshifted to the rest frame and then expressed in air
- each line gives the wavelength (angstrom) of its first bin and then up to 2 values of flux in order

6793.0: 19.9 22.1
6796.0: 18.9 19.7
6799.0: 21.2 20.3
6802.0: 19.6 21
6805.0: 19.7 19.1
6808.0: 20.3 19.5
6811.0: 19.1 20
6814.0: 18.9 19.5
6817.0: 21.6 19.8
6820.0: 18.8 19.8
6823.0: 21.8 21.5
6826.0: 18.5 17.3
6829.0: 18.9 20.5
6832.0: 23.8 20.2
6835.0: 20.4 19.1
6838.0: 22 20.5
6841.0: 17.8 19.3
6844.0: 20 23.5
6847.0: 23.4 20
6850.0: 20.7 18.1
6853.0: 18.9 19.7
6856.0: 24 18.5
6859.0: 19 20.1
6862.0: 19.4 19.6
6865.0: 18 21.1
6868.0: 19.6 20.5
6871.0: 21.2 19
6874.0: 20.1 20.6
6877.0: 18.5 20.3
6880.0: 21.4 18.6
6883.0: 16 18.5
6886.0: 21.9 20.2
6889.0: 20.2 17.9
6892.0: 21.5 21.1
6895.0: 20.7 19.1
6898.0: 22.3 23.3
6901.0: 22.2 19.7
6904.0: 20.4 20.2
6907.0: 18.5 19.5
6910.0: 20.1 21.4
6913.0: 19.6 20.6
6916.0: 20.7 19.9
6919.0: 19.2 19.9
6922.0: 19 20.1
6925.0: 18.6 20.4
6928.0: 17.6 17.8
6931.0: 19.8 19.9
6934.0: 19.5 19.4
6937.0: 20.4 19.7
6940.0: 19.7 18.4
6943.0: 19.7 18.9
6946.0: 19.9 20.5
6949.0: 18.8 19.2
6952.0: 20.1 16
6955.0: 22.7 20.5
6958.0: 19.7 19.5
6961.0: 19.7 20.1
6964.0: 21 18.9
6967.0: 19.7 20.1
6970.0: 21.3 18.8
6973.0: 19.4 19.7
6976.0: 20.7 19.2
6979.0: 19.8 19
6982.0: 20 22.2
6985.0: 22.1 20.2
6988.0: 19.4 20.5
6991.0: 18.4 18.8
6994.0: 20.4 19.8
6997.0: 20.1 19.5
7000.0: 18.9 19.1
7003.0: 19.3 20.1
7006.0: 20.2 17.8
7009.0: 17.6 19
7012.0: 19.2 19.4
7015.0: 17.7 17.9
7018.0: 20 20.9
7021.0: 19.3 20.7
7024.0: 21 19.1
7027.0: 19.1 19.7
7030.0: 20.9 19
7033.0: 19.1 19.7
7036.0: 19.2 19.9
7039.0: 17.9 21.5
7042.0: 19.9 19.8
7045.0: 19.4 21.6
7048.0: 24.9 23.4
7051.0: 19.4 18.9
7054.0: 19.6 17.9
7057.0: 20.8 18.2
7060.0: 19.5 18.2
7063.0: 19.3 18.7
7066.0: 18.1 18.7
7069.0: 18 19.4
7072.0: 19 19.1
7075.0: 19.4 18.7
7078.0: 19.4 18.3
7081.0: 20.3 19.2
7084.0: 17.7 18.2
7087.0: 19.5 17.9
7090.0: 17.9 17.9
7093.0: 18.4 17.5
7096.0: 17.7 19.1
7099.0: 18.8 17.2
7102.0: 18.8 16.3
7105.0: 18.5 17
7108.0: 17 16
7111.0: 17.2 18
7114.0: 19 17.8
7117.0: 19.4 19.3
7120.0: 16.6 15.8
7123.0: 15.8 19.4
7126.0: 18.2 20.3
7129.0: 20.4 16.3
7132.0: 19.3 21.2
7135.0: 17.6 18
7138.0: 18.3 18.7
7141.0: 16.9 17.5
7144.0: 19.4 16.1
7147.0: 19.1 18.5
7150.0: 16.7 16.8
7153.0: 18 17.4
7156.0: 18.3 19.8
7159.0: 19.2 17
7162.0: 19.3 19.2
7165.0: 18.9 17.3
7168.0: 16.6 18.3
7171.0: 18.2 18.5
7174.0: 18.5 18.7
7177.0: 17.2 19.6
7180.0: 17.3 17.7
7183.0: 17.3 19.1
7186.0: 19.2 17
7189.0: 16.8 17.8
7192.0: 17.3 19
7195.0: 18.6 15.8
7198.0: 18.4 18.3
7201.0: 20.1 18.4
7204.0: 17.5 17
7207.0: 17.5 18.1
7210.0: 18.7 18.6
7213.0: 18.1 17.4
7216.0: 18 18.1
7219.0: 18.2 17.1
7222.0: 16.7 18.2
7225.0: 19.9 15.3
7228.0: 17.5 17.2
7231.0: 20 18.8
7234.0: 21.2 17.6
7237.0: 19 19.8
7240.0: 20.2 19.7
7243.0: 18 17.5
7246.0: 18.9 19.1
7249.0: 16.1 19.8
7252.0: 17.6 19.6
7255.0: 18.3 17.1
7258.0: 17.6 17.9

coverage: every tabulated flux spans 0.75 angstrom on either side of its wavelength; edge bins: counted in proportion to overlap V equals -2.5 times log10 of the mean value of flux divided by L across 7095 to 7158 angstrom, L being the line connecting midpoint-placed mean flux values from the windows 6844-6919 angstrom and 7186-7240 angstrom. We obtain 0.04 mag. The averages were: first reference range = 20.2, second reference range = 18.1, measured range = 18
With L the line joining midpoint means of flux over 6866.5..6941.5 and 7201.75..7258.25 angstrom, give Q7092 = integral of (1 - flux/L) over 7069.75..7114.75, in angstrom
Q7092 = 1.61 angstrom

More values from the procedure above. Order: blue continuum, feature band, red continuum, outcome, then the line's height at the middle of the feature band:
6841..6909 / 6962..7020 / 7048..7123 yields -1.2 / 19.2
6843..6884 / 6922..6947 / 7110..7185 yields 0.2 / 19.5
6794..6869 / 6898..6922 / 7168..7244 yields -0.8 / 19.7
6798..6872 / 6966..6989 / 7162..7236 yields -0.9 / 19.3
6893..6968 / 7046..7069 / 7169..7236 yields -0.8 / 19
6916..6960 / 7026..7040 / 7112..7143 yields -0.4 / 18.9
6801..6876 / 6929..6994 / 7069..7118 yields -1.9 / 19.2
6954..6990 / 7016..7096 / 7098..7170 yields -1.3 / 19.1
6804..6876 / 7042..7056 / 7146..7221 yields -1.3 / 18.8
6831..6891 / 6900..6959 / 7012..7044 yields 0.5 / 19.9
